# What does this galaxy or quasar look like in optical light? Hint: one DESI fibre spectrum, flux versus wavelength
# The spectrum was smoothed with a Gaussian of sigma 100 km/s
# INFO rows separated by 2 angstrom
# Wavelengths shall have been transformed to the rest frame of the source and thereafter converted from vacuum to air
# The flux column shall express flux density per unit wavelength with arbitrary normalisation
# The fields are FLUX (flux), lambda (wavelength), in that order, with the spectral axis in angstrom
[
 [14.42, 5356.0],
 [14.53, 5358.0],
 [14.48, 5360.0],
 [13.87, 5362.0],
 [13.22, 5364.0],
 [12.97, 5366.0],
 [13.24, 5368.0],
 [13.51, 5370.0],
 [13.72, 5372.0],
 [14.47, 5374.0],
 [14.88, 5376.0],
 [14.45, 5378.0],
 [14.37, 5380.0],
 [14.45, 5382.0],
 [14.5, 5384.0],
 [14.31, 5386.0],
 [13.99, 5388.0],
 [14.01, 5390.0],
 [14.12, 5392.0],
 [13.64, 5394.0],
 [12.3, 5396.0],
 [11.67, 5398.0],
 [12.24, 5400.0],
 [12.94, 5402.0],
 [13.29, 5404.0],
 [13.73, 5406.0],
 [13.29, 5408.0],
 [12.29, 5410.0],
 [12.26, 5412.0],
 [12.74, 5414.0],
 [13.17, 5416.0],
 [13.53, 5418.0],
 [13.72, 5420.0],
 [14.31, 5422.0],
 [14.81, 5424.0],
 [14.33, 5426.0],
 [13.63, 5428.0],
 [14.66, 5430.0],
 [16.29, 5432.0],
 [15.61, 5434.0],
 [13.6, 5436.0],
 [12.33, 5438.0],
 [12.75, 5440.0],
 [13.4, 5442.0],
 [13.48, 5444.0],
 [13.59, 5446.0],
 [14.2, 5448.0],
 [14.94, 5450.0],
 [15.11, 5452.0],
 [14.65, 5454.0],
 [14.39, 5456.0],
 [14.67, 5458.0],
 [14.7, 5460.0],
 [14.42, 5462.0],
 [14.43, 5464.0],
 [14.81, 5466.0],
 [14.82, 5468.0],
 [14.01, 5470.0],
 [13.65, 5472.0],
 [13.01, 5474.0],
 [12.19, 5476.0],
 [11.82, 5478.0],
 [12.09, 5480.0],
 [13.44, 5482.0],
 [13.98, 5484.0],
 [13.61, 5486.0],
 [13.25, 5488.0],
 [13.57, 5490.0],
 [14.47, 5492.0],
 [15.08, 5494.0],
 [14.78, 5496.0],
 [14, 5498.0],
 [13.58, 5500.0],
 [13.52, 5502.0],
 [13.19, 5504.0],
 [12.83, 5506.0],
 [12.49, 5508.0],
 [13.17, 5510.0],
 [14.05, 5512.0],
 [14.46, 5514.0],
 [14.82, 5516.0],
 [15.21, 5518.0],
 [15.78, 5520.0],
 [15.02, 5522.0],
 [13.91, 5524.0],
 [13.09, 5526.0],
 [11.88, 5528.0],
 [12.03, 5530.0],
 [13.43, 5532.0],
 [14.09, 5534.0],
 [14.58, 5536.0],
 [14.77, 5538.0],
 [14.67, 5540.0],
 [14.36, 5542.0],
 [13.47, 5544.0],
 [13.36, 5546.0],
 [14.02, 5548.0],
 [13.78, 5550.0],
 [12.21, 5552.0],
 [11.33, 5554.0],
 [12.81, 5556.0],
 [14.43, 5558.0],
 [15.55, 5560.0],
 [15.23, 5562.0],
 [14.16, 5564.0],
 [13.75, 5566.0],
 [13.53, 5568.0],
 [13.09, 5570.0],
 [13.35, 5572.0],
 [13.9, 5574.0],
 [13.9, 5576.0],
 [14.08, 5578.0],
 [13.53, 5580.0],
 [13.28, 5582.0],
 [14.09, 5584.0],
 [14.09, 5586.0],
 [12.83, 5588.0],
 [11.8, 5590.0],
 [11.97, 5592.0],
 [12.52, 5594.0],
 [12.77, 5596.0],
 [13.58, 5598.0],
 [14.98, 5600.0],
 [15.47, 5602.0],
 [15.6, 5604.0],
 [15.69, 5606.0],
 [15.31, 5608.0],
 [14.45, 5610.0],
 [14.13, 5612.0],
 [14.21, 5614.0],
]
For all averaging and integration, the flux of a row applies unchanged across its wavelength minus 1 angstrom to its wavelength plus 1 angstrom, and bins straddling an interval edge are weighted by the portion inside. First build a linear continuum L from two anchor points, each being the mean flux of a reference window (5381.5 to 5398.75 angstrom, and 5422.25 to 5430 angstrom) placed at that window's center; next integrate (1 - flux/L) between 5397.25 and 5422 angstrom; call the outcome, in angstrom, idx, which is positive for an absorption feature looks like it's 1.8 angstrom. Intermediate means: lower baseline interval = 13.7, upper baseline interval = 14.3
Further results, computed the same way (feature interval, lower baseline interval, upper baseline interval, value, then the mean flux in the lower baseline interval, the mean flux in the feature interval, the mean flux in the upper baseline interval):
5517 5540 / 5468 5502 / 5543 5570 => -0.7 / 13.6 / 14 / 13.6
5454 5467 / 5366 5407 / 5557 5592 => -0.8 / 13.7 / 14.6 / 13.7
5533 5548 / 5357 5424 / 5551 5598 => -0.8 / 13.6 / 14.2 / 13.4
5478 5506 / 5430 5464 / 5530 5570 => 0.9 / 14.3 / 13.6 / 13.8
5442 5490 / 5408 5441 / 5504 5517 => -0.7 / 13.7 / 13.9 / 13.6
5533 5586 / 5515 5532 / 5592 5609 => 1.1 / 13.9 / 13.8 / 14.3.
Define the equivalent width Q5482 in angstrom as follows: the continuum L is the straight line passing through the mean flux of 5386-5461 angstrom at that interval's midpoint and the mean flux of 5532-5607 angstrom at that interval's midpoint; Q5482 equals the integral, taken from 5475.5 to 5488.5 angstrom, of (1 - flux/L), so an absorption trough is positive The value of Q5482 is 0.8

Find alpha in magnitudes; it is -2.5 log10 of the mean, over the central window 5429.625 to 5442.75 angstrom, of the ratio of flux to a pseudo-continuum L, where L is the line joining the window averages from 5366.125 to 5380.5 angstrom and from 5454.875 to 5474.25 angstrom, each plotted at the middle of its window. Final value 0.012 mag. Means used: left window 14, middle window 14.1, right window 14.3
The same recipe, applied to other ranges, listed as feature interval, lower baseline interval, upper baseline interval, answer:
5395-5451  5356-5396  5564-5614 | 0.034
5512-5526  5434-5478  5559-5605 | -0.062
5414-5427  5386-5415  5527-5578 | -0.058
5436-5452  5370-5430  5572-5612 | 0.005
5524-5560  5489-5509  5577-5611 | 0.025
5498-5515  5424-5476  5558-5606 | 0.047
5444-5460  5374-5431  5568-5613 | -0.059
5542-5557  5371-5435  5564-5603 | 0.039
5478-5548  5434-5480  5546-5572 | -0.005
